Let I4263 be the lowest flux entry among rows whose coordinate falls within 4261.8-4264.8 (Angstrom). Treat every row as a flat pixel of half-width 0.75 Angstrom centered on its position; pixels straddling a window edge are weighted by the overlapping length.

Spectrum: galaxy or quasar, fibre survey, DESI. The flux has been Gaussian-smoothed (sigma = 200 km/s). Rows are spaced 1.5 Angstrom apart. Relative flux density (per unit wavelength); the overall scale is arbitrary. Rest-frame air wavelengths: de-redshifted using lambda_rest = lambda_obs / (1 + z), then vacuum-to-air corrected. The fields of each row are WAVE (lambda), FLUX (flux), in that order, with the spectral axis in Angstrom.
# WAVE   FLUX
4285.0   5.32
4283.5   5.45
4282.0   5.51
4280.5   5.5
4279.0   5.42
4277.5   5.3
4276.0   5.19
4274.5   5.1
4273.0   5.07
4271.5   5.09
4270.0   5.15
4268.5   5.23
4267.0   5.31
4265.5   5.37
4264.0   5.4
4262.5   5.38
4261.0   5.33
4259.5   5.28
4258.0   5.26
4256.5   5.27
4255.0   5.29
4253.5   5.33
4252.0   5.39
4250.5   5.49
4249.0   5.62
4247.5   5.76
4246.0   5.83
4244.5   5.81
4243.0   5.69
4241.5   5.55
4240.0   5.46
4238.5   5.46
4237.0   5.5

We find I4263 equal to 5.38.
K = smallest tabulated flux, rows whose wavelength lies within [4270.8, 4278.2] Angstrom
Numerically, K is 5.07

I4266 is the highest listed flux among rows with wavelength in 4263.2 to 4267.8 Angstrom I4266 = 5.4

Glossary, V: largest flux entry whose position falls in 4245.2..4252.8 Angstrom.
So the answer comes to 5.83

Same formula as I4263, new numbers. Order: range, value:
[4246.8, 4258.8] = 5.26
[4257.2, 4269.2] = 5.23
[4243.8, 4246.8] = 5.81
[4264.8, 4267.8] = 5.31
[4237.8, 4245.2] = 5.46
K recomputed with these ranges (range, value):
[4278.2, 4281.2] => 5.42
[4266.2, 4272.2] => 5.09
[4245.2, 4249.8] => 5.62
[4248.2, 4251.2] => 5.49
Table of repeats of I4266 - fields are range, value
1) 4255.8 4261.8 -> 5.33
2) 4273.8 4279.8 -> 5.42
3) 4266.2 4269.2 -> 5.31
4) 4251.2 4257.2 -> 5.39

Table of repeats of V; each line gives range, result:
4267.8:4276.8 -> 5.23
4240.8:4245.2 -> 5.81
